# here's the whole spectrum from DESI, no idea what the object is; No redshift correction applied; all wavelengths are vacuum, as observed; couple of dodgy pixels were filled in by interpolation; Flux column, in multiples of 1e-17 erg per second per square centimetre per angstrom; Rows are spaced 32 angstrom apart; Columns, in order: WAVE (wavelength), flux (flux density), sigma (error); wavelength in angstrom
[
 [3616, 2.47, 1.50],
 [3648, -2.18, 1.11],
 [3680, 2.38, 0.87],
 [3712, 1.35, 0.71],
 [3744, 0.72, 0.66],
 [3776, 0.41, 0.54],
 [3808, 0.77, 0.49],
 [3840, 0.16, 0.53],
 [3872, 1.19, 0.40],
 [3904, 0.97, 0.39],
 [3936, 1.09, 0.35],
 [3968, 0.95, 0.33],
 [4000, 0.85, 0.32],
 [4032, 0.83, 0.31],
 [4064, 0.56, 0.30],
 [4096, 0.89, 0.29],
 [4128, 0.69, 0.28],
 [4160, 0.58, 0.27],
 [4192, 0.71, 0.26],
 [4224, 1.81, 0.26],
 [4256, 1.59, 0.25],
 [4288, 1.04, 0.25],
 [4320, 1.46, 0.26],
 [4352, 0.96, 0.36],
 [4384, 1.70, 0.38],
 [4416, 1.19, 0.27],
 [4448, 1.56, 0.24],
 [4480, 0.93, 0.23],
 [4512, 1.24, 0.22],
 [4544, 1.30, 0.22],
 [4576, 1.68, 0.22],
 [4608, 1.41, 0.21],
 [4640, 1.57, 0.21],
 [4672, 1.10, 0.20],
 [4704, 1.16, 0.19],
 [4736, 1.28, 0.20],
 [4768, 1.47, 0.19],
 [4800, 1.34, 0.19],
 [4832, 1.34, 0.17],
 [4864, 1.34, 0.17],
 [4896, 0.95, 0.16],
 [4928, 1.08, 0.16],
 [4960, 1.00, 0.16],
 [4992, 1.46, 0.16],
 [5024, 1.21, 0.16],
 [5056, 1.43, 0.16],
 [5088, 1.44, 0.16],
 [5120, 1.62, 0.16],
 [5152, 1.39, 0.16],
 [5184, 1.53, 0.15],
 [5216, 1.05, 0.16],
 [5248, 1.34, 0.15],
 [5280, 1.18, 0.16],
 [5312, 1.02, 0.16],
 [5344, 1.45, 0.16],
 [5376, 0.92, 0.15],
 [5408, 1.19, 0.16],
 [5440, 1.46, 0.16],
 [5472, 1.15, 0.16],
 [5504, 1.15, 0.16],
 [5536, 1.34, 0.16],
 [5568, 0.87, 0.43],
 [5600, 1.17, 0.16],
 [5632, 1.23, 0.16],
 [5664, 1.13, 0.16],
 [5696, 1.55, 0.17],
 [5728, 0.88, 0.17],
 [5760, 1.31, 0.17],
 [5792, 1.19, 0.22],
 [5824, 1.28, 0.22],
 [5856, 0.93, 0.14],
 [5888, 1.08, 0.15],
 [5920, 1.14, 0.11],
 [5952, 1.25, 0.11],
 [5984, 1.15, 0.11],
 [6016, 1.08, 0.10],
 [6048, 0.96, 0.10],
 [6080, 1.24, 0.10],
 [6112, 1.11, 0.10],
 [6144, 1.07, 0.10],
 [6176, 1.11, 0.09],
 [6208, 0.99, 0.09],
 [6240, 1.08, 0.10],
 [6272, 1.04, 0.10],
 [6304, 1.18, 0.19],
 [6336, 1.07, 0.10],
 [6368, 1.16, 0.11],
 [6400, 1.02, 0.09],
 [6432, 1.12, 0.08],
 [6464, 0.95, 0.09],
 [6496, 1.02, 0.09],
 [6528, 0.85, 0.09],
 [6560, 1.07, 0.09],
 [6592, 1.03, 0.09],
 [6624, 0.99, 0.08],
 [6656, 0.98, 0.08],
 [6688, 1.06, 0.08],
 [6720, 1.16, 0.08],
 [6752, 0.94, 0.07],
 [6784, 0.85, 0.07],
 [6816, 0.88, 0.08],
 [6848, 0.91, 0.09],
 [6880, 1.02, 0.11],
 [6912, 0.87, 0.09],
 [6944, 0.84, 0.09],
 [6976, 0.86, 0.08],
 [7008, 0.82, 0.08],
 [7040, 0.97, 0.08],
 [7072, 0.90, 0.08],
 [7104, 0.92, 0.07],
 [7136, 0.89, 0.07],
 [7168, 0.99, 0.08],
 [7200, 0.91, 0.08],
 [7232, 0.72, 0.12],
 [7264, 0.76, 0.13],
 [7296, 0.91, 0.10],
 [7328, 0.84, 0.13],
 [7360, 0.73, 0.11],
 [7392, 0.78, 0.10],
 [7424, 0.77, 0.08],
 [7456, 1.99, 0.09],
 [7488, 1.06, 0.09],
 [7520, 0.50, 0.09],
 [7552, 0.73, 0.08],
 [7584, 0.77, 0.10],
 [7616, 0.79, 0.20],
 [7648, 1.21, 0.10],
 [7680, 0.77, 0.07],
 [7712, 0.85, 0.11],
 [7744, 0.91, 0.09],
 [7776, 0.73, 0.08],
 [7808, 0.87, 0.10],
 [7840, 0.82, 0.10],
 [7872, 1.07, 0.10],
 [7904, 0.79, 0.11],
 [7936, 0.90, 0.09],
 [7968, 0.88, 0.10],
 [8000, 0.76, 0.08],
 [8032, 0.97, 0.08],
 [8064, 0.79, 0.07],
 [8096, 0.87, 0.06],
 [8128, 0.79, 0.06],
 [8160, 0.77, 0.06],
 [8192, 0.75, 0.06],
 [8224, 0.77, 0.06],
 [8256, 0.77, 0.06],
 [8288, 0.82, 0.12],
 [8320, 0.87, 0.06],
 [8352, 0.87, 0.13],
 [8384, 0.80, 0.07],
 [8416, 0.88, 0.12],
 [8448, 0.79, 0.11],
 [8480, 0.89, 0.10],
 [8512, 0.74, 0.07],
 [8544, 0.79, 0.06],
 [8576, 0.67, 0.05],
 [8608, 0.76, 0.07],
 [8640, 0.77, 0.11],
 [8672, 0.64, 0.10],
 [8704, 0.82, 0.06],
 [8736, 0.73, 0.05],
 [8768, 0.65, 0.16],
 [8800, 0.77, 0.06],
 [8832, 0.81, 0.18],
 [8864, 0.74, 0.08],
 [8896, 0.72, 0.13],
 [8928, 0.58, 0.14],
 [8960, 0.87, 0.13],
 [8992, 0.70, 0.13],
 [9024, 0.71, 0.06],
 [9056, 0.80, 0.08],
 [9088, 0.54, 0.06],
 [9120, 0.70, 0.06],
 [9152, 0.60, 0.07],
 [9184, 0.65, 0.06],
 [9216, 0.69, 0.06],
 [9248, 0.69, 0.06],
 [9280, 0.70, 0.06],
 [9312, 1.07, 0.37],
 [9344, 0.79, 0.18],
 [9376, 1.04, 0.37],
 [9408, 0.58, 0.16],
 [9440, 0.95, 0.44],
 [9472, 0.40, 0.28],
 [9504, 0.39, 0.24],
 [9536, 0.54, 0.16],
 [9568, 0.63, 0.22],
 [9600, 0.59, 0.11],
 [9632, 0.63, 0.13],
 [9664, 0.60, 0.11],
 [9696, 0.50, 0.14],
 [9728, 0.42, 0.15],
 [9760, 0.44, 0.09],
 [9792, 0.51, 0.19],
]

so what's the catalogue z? 0.137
